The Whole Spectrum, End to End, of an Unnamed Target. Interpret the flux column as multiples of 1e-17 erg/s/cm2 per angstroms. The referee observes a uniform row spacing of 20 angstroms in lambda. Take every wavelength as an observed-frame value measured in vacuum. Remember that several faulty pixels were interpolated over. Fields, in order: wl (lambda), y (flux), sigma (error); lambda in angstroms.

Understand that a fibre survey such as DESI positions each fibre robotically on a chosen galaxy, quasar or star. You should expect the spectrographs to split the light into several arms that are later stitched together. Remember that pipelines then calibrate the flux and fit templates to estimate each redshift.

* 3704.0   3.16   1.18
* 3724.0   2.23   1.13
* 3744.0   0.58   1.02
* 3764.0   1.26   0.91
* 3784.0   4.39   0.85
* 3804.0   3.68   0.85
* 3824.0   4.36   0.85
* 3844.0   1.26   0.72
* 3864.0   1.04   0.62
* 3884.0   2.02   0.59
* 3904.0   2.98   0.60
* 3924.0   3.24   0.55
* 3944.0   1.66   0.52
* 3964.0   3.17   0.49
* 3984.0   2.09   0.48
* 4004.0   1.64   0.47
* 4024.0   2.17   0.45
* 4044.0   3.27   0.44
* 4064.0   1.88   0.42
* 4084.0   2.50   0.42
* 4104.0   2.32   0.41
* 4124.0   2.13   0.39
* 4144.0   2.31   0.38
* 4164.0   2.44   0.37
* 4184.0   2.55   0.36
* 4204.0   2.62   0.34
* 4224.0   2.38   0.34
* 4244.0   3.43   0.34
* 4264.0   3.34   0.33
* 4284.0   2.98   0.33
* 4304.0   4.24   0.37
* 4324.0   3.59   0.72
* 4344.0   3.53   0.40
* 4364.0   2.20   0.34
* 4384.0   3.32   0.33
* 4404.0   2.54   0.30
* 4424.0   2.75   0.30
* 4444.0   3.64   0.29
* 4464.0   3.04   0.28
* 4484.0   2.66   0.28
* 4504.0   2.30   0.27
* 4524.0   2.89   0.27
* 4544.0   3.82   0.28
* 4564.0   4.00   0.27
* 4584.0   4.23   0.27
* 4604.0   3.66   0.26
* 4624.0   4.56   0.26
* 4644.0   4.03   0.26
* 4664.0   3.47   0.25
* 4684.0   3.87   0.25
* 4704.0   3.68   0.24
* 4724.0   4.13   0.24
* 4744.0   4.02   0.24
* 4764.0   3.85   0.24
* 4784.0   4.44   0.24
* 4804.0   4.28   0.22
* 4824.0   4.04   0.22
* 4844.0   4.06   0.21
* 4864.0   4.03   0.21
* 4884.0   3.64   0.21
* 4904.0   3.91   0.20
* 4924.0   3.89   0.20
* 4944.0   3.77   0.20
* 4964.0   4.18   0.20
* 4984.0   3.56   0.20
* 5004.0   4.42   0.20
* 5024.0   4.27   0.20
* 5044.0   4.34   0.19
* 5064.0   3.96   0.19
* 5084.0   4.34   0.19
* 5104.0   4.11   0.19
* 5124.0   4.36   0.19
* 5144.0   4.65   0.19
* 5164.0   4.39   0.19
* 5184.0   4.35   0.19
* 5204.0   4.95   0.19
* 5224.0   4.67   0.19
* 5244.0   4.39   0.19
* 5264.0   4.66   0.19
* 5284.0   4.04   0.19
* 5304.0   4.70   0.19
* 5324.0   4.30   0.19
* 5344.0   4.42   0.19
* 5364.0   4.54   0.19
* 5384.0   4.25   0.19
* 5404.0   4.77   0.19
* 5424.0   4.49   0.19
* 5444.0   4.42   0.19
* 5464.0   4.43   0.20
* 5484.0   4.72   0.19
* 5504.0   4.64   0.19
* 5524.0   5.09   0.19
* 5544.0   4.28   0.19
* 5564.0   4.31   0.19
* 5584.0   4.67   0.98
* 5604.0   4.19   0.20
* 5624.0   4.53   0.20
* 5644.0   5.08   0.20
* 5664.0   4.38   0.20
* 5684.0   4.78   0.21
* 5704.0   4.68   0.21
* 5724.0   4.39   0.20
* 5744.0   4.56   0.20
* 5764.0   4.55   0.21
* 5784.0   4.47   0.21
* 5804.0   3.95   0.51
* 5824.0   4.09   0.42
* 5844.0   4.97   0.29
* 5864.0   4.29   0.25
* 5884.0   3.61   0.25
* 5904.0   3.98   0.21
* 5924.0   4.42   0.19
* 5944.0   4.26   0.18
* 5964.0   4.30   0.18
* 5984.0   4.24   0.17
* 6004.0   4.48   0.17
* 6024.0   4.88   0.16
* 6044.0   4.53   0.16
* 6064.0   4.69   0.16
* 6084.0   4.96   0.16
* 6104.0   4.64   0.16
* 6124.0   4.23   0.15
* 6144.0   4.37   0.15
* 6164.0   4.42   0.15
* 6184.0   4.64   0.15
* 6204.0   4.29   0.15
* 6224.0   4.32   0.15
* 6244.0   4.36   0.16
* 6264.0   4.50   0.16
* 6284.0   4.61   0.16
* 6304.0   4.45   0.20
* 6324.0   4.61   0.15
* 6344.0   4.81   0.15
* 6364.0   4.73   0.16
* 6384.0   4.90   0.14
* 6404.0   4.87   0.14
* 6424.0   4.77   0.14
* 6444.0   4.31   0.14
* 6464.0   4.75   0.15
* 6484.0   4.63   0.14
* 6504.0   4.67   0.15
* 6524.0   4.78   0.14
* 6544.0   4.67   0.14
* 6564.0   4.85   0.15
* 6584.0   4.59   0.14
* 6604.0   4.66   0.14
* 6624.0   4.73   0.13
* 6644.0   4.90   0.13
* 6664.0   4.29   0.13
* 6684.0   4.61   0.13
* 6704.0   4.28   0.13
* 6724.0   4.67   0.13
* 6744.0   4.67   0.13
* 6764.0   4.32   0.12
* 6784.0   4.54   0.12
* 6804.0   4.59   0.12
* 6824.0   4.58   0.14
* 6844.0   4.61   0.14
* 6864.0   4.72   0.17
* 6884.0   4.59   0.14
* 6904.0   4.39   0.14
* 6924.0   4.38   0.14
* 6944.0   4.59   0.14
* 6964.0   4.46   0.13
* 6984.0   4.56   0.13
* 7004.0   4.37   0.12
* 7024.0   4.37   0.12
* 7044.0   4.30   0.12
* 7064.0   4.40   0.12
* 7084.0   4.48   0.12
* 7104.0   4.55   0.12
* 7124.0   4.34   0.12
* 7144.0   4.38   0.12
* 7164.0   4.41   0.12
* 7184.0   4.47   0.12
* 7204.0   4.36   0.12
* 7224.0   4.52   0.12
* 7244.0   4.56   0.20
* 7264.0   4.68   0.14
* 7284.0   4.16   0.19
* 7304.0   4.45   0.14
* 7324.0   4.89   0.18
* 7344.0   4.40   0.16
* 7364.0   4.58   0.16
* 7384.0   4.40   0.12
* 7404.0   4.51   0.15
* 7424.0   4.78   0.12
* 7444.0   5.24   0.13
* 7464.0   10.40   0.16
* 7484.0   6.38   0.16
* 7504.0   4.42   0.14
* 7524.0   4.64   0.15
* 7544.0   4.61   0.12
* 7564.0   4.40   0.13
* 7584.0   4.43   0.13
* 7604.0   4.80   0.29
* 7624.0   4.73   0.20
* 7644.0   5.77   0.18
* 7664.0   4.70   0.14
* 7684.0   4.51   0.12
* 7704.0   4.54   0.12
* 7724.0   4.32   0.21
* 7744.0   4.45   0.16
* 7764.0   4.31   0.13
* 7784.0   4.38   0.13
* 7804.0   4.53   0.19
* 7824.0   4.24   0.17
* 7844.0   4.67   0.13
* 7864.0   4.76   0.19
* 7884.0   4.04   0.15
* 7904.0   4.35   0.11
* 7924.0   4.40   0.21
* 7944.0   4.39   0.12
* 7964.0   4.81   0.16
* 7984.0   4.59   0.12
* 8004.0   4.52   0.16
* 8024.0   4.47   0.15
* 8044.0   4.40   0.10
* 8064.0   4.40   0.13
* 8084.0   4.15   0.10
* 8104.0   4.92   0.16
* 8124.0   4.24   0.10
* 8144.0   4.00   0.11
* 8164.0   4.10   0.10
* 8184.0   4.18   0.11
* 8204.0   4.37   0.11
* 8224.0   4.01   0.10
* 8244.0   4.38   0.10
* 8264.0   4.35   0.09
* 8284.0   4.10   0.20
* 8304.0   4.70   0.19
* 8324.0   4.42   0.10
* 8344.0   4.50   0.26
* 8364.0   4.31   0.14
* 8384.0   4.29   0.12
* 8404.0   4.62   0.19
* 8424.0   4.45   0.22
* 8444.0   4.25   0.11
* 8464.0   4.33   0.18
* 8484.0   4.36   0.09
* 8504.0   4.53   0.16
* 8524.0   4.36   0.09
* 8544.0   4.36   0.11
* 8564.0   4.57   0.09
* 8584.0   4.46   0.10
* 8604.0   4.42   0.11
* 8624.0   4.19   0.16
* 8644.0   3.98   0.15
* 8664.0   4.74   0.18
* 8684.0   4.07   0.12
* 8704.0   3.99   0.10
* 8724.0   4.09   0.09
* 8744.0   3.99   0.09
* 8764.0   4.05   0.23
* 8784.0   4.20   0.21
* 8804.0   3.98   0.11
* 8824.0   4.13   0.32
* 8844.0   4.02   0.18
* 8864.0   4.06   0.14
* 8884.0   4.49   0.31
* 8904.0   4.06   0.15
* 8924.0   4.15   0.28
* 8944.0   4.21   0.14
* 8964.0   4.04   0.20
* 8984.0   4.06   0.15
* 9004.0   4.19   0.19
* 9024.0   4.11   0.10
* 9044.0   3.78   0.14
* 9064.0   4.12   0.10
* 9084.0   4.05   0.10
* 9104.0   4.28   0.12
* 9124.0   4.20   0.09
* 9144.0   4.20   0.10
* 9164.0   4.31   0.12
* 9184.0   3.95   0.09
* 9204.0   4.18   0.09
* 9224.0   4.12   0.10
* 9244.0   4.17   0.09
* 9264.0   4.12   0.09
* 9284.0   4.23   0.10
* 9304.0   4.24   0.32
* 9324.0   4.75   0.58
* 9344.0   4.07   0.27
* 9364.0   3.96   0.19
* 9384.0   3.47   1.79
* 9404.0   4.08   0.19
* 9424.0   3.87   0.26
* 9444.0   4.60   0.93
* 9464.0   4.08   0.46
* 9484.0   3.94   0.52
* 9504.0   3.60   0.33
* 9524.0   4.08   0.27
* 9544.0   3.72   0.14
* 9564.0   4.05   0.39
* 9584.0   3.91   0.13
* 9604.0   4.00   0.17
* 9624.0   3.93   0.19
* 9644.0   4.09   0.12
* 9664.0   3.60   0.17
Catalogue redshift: 0.14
